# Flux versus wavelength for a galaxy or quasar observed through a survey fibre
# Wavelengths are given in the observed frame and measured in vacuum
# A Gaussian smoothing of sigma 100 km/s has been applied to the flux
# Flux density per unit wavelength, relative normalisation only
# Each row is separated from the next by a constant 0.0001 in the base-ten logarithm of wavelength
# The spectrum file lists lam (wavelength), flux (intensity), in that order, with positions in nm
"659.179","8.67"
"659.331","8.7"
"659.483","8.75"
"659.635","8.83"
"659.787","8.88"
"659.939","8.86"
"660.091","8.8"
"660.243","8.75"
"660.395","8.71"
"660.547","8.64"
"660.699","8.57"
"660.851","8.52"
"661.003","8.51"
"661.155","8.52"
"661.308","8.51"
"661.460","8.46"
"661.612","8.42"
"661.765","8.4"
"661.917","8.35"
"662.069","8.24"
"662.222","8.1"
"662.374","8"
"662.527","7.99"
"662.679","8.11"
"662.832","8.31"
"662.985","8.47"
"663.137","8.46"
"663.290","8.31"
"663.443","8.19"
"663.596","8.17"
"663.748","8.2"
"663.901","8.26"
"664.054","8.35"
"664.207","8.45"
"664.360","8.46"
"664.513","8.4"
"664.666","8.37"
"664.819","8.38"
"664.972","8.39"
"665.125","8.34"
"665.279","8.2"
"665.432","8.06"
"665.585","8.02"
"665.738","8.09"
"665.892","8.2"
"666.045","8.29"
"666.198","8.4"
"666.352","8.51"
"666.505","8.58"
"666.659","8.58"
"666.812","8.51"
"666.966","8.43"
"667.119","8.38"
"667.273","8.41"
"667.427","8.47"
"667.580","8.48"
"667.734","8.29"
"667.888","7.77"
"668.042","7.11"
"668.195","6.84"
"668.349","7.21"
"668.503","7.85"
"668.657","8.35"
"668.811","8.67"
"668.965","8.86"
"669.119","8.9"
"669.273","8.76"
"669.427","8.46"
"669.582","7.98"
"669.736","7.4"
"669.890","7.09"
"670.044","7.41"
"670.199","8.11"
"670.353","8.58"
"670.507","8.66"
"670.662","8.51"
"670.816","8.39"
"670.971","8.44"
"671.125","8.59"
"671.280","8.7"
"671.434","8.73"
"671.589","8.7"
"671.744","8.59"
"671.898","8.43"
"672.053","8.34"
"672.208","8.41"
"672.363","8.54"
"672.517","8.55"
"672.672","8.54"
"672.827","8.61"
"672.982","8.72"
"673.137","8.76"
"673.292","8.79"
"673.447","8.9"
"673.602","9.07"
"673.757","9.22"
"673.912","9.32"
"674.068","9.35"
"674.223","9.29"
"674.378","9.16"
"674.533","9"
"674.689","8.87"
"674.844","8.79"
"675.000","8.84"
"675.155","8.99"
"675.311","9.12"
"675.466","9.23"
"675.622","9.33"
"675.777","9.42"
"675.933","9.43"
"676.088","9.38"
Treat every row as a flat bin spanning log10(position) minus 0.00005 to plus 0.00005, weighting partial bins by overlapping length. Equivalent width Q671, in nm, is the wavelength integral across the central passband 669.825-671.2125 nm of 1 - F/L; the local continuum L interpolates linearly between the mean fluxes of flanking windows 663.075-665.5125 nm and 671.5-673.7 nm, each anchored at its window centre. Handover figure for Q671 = 0.06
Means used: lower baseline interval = 8.31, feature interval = 8.21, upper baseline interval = 8.65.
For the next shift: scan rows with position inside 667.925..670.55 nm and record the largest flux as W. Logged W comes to 8.9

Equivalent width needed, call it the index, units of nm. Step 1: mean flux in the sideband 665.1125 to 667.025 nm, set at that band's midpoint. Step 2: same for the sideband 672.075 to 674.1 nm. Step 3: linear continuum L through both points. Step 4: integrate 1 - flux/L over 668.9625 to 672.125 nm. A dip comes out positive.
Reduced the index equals 0.101 nm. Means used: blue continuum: 8.32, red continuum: 8.8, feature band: 8.35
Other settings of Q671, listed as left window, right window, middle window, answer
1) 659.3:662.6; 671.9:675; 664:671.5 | 0.38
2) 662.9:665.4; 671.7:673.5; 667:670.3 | 0.17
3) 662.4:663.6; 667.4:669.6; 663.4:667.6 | -0.08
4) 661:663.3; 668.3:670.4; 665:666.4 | 0.00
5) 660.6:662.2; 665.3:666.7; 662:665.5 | 0.04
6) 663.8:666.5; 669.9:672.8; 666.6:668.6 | 0.08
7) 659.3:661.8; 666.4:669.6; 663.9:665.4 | 0.01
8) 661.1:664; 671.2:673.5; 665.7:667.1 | 0.00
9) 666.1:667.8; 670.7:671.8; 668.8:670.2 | 0.06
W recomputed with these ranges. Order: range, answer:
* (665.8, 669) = 8.86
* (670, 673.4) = 8.79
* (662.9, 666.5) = 8.51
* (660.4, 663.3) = 8.64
